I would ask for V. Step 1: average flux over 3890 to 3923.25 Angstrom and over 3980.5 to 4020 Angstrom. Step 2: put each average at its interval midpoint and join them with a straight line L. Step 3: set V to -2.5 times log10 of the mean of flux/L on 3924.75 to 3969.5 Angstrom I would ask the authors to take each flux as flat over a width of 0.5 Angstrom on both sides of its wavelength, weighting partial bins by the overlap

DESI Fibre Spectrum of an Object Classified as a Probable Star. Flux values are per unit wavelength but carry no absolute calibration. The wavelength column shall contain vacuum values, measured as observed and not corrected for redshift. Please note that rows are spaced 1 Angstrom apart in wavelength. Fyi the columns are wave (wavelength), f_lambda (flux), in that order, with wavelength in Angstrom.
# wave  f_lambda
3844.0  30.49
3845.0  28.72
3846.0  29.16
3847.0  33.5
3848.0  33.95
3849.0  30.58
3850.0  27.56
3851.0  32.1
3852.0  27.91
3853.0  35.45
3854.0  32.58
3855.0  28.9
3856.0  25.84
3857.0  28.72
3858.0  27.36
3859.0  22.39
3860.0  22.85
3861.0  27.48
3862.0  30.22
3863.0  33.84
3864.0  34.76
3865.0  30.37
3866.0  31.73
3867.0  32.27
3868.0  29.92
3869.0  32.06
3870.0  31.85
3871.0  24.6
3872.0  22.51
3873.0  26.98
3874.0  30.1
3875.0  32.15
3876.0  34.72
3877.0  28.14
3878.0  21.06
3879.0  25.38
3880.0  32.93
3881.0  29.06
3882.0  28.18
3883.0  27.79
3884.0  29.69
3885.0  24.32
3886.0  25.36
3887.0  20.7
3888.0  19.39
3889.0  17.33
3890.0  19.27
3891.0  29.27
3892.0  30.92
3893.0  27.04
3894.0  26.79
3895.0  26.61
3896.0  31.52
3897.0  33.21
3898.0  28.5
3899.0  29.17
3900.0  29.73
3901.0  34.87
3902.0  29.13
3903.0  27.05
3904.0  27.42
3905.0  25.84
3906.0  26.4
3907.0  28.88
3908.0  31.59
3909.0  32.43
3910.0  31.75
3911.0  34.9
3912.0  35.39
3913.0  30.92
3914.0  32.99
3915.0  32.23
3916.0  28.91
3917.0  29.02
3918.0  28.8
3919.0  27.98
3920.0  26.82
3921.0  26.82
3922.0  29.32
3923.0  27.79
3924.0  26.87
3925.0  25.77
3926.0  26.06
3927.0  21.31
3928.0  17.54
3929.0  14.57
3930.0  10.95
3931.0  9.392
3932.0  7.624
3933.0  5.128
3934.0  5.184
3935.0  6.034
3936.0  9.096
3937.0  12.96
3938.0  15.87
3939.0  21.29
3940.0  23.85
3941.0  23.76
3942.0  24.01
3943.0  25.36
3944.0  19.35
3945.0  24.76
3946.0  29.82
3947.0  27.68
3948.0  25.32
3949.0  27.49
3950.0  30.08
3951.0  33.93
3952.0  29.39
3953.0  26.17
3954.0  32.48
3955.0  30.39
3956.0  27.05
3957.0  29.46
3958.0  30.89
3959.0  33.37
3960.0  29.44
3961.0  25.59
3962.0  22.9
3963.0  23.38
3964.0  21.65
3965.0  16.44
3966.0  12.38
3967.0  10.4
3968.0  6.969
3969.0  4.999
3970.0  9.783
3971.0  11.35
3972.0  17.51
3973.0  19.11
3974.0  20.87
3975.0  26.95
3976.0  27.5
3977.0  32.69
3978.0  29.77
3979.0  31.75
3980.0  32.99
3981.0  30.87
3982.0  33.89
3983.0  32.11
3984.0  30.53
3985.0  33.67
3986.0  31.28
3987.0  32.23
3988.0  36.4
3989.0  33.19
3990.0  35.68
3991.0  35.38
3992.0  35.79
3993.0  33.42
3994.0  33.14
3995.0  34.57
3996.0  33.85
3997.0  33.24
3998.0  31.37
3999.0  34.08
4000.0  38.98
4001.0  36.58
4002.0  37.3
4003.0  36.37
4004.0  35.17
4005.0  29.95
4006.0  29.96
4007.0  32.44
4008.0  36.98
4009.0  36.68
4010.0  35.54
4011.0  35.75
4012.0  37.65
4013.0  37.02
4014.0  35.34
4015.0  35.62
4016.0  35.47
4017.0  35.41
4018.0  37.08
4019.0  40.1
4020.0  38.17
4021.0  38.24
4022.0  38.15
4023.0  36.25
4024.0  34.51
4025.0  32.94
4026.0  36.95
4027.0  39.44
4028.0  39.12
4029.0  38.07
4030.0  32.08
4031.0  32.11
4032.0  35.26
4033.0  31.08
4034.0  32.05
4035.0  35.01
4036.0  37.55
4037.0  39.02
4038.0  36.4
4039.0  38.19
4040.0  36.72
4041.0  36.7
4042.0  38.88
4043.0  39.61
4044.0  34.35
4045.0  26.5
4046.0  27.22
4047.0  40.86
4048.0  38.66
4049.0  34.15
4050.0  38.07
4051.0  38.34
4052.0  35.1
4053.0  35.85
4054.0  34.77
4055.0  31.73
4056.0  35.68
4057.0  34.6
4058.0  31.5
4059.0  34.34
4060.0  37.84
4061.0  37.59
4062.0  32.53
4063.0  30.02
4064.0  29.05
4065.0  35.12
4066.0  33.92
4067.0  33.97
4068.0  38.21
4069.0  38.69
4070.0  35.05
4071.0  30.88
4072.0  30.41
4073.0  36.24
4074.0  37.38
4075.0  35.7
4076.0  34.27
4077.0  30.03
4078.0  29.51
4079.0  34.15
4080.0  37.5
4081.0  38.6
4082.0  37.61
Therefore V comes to 0.461 mag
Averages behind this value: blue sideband 29.6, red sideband 34.7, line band 20.8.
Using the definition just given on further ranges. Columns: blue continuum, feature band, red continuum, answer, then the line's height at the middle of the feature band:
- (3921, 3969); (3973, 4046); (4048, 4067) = -0.188 mag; 29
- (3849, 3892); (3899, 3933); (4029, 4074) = 0.131 mag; 29.8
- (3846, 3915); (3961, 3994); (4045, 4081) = 0.243 mag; 31.9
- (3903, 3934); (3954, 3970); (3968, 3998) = 0.250 mag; 27.4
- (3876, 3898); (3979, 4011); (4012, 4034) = 0.004 mag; 34.1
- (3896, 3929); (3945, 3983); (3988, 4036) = 0.281 mag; 32.1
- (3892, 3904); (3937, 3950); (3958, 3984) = 0.064 mag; 25.3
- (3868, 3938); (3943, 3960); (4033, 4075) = 0.002 mag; 28.6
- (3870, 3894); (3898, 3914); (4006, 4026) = -0.079 mag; 28.2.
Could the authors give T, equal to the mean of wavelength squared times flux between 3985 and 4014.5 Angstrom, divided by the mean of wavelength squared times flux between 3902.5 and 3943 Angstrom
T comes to 1.55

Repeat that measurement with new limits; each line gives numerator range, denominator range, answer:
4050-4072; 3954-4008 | 1.26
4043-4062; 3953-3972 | 1.73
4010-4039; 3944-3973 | 1.62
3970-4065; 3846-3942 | 1.37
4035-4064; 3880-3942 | 1.53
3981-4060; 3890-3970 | 1.51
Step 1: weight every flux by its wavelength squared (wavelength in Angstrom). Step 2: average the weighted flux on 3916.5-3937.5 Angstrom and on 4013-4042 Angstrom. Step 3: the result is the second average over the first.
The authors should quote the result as 2.0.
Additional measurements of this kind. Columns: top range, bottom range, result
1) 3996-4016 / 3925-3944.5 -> 2.27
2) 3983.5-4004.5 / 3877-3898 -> 1.38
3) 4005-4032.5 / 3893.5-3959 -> 1.48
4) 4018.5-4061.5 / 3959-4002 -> 1.34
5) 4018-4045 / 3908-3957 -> 1.58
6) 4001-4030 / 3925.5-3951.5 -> 1.95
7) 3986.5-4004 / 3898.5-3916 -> 1.19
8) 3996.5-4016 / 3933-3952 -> 1.70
